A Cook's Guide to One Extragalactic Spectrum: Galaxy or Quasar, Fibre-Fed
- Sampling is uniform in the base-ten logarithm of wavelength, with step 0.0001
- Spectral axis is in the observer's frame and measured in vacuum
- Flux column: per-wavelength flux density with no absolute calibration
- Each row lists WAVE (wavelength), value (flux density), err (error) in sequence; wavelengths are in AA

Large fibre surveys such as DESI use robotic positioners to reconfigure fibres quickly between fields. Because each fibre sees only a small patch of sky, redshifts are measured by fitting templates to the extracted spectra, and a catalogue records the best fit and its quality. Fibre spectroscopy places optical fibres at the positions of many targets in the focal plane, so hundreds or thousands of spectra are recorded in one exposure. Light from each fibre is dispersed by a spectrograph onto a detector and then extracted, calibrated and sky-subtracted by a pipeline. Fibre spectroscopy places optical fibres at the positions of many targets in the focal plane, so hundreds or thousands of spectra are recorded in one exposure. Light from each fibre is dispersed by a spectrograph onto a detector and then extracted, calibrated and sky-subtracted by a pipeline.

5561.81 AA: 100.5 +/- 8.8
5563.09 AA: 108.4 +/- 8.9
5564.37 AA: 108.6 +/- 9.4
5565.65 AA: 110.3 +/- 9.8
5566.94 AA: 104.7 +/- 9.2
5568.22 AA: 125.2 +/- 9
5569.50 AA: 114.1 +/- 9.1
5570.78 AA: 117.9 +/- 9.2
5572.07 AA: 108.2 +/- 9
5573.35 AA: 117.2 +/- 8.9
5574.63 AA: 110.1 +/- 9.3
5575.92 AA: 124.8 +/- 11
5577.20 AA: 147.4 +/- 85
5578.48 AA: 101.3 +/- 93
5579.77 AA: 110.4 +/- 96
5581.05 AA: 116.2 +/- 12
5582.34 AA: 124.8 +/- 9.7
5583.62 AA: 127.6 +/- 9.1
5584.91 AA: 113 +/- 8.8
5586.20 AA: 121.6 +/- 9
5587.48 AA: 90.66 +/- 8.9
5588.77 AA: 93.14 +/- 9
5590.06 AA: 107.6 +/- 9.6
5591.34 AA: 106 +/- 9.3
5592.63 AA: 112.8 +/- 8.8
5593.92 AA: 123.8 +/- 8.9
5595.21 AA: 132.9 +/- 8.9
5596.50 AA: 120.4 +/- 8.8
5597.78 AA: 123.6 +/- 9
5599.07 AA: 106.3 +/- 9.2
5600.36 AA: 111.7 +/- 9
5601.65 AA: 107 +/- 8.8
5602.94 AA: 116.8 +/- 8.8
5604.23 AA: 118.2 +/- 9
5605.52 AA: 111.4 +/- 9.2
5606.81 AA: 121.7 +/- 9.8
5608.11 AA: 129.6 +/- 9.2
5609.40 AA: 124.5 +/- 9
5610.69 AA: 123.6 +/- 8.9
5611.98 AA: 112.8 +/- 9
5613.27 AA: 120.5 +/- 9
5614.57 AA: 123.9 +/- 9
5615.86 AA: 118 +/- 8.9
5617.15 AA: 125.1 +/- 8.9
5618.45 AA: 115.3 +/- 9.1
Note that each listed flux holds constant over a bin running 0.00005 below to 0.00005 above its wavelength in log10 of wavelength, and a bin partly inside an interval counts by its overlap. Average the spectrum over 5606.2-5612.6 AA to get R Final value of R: 122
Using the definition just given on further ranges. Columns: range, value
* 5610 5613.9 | 119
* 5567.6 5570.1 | 120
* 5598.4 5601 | 109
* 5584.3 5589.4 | 105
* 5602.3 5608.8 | 119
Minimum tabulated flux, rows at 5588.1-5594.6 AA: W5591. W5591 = 93.14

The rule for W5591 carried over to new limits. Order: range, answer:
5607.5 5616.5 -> 112.8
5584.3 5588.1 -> 90.66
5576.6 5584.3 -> 101.3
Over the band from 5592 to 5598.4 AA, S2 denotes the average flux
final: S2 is 123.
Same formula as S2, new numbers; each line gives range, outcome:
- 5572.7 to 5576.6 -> 118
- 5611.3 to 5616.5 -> 119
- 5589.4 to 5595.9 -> 117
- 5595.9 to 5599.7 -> 117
